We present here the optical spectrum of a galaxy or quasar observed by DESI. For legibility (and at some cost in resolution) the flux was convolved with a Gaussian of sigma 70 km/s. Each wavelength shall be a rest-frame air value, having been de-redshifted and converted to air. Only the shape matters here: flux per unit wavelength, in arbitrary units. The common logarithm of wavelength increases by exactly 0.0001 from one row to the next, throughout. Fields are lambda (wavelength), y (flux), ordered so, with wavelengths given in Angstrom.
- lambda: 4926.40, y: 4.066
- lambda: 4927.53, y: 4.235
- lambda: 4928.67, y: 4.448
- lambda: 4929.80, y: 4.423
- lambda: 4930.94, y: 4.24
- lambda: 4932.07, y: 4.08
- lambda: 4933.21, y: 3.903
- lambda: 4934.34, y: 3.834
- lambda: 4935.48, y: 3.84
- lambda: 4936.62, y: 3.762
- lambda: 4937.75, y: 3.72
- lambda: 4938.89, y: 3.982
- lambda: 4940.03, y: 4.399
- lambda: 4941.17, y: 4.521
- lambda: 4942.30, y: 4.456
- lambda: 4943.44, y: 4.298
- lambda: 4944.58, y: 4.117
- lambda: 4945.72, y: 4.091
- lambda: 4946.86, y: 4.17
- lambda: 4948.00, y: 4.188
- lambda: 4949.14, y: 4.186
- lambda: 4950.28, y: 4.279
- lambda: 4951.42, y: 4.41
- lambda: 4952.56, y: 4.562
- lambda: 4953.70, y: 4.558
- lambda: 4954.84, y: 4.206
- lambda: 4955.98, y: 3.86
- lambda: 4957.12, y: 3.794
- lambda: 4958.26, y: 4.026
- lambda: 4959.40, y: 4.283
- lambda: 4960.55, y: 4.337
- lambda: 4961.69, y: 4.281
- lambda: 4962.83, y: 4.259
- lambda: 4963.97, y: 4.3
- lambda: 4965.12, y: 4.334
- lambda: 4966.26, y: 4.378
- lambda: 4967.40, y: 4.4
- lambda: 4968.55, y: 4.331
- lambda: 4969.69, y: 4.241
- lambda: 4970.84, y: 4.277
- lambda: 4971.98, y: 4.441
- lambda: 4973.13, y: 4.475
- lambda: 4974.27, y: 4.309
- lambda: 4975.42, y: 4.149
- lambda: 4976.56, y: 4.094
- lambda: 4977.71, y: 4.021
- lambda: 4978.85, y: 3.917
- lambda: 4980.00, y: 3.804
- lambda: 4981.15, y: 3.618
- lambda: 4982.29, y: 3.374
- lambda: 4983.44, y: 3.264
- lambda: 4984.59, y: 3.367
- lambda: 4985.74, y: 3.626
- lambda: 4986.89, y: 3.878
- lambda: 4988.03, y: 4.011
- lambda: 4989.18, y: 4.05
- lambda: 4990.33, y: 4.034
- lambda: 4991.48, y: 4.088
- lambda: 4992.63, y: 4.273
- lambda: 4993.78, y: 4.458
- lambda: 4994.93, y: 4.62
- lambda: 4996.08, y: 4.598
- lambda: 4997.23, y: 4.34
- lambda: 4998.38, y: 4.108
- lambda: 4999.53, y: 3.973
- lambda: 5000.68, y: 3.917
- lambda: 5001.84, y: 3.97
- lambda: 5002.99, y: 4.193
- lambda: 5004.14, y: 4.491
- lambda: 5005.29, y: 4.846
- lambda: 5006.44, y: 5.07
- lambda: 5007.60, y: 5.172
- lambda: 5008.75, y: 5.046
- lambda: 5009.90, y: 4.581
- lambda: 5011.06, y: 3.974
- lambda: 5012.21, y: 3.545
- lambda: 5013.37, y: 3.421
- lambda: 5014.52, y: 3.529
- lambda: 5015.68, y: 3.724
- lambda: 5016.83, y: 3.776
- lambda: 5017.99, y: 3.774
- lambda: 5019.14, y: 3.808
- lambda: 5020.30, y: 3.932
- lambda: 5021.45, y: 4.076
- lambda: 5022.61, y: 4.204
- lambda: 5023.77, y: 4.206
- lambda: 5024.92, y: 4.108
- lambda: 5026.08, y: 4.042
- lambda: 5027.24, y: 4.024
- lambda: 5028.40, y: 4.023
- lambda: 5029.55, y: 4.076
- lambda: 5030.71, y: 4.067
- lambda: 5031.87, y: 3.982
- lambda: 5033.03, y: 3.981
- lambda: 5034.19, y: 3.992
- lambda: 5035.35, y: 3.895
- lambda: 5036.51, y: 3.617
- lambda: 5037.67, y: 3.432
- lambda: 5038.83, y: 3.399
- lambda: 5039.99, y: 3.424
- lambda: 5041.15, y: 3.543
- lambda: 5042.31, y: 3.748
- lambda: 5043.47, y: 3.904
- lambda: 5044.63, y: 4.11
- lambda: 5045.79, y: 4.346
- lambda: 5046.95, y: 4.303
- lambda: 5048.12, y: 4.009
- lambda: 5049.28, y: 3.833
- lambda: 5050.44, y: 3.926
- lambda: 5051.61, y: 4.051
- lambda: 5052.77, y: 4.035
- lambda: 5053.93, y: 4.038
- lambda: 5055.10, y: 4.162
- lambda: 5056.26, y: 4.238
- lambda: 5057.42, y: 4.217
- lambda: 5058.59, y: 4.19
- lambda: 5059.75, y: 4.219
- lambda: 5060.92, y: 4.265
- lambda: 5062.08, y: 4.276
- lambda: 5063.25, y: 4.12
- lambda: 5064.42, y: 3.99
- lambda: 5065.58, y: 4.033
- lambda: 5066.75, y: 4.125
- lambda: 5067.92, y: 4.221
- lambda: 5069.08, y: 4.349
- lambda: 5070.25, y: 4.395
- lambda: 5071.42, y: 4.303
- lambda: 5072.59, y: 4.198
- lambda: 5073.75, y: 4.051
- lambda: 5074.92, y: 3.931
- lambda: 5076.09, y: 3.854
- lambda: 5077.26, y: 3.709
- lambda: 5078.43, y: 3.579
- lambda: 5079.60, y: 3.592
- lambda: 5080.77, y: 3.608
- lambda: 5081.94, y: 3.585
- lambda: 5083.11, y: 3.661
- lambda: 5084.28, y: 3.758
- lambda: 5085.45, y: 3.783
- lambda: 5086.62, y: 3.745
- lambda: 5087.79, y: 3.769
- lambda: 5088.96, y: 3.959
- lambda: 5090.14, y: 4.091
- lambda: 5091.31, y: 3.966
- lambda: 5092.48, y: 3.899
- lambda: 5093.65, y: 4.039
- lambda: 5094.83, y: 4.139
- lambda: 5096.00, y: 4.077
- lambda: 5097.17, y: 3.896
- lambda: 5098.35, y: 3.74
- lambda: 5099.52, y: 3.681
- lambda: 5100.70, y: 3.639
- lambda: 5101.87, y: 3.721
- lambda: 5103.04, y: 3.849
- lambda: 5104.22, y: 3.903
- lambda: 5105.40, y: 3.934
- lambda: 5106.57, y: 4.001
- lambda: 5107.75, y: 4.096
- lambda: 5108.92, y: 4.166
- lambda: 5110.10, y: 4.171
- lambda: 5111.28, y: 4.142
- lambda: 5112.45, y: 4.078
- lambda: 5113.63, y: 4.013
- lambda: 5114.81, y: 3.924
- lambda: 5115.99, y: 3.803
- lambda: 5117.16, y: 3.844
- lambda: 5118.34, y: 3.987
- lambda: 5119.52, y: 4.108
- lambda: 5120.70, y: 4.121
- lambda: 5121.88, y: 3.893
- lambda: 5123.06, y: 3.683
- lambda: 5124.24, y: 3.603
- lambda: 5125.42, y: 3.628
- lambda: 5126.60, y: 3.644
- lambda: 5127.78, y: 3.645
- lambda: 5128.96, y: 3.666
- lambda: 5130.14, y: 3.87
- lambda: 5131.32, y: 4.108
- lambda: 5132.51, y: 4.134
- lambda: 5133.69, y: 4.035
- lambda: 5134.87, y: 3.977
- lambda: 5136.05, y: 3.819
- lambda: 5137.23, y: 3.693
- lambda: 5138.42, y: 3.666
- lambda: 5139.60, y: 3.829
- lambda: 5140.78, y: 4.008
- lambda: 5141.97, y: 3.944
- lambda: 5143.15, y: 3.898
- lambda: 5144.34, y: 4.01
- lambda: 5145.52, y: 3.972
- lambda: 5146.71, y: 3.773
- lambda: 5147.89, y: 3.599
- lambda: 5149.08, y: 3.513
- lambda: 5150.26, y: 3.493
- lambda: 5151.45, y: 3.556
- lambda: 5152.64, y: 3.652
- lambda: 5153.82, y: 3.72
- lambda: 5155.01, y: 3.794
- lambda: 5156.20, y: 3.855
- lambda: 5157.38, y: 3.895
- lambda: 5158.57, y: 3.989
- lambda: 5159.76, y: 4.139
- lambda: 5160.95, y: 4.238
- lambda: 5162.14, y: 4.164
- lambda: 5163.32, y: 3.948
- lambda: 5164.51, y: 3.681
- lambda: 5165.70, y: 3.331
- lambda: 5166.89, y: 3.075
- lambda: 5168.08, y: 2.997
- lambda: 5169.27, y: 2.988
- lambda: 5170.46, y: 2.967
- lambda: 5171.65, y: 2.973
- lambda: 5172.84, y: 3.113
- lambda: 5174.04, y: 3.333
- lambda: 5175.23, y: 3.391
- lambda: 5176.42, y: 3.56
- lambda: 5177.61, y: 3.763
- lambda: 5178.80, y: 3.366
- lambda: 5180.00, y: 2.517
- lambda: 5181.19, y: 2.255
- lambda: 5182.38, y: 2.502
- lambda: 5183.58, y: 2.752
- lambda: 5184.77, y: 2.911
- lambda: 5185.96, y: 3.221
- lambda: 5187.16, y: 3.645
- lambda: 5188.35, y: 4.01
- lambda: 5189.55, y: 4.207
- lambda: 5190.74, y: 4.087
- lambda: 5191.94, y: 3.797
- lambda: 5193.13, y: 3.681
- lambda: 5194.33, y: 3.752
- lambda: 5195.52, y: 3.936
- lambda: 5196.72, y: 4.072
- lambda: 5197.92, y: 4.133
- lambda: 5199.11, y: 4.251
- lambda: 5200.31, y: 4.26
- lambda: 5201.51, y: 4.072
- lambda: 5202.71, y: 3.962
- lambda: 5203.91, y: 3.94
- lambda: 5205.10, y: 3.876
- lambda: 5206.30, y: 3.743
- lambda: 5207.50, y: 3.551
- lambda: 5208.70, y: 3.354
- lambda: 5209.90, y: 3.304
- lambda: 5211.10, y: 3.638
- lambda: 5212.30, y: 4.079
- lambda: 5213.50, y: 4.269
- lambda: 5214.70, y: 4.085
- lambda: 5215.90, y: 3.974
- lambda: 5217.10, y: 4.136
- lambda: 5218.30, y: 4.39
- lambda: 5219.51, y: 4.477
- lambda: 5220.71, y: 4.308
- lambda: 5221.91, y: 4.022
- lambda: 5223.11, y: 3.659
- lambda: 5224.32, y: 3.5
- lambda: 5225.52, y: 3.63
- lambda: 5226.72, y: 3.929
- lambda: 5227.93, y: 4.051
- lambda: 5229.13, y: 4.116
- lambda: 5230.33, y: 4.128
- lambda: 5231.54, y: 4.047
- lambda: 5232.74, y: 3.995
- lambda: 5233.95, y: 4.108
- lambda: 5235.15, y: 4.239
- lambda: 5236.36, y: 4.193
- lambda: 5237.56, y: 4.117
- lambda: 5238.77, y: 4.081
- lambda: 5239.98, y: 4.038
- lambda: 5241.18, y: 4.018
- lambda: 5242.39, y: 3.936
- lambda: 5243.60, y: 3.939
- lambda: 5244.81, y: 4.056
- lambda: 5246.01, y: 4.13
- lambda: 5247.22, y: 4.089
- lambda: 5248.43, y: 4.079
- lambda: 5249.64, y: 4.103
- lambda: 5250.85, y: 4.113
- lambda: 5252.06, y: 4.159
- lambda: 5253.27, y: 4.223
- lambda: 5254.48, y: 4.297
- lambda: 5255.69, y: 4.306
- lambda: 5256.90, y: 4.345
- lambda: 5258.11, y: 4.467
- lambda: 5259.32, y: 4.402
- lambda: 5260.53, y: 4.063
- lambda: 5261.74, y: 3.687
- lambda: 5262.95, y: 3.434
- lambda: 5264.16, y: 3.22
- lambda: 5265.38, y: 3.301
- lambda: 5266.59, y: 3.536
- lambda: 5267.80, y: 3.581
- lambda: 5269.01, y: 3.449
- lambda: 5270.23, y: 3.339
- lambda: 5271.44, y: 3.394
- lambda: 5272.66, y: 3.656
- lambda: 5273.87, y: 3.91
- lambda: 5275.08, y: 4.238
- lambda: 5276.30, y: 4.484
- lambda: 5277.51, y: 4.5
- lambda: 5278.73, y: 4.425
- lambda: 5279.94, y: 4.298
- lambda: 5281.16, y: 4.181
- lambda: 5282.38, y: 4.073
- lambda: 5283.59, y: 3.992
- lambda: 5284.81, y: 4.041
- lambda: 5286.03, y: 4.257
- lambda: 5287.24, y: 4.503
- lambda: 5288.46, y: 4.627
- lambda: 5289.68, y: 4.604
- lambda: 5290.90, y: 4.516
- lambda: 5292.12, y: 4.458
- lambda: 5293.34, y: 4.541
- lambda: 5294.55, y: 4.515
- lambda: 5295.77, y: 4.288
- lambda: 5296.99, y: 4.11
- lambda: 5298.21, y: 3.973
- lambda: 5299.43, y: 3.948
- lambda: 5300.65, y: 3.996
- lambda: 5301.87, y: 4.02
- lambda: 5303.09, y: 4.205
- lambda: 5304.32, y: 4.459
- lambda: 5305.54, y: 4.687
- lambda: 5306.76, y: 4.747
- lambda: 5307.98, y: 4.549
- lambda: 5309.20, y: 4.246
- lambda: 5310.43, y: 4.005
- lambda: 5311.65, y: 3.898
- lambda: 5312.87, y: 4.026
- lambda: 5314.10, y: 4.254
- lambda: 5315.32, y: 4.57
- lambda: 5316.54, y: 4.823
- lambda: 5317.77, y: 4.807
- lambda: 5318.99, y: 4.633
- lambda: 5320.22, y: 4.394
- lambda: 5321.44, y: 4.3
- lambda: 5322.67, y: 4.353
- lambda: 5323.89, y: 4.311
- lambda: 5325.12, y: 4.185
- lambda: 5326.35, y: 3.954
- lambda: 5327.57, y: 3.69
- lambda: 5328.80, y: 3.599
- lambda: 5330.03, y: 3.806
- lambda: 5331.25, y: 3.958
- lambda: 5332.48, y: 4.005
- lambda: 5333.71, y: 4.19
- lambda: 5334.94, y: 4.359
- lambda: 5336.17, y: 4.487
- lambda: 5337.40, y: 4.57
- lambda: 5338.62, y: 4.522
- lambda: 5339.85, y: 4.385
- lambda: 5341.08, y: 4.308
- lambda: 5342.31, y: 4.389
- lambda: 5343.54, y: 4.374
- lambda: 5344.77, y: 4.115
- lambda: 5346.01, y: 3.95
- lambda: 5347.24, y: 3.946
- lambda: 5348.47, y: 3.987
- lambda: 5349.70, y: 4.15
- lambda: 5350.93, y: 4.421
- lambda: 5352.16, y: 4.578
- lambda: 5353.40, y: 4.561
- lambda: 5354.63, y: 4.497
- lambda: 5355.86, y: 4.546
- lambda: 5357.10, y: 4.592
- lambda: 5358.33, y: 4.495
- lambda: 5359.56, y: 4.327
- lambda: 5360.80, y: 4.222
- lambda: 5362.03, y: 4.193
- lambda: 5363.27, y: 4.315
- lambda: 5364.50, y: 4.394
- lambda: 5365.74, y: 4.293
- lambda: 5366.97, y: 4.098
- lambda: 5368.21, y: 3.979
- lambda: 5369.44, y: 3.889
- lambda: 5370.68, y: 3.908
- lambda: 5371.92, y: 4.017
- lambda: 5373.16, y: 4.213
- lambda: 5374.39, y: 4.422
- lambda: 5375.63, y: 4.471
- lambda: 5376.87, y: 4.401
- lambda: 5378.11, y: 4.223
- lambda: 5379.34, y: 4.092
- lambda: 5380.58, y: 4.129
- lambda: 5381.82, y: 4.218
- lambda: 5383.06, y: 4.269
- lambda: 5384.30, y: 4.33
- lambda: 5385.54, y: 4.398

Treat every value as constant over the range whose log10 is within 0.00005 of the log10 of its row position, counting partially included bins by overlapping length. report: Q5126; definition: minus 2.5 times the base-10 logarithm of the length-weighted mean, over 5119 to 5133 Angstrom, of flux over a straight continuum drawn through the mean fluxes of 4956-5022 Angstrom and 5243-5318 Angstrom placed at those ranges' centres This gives 0.08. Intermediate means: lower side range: 4.12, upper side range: 4.14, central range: 3.84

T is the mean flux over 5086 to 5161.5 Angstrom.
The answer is 3.88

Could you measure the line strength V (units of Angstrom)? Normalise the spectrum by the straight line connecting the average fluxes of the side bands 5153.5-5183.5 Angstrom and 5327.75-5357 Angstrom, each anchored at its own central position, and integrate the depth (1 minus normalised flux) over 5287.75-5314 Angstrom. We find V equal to -1.7 Angstrom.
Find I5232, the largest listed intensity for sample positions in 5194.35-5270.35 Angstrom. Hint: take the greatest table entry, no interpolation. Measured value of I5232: 4.477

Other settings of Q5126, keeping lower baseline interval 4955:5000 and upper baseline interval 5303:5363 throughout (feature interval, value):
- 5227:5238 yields 0.04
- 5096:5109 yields 0.08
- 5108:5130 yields 0.08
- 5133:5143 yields 0.08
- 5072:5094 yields 0.09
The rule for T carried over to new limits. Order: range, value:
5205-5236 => 3.95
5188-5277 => 3.96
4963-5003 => 4.09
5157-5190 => 3.38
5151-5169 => 3.72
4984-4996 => 4.06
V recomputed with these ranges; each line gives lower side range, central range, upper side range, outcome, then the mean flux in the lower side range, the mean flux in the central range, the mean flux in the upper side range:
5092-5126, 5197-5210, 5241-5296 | 0.43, 3.92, 3.88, 4.08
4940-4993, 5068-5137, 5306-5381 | 4.50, 4.13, 3.91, 4.27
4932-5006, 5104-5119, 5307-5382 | 0.64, 4.14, 4.01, 4.26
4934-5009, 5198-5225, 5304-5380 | 1.86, 4.18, 3.95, 4.28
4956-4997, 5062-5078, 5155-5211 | -0.96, 4.1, 4.1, 3.58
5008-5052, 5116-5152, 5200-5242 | 1.23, 3.94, 3.82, 3.98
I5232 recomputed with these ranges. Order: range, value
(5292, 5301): 4.541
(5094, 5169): 4.238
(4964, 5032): 5.172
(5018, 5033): 4.206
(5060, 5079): 4.395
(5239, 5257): 4.345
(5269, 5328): 4.823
